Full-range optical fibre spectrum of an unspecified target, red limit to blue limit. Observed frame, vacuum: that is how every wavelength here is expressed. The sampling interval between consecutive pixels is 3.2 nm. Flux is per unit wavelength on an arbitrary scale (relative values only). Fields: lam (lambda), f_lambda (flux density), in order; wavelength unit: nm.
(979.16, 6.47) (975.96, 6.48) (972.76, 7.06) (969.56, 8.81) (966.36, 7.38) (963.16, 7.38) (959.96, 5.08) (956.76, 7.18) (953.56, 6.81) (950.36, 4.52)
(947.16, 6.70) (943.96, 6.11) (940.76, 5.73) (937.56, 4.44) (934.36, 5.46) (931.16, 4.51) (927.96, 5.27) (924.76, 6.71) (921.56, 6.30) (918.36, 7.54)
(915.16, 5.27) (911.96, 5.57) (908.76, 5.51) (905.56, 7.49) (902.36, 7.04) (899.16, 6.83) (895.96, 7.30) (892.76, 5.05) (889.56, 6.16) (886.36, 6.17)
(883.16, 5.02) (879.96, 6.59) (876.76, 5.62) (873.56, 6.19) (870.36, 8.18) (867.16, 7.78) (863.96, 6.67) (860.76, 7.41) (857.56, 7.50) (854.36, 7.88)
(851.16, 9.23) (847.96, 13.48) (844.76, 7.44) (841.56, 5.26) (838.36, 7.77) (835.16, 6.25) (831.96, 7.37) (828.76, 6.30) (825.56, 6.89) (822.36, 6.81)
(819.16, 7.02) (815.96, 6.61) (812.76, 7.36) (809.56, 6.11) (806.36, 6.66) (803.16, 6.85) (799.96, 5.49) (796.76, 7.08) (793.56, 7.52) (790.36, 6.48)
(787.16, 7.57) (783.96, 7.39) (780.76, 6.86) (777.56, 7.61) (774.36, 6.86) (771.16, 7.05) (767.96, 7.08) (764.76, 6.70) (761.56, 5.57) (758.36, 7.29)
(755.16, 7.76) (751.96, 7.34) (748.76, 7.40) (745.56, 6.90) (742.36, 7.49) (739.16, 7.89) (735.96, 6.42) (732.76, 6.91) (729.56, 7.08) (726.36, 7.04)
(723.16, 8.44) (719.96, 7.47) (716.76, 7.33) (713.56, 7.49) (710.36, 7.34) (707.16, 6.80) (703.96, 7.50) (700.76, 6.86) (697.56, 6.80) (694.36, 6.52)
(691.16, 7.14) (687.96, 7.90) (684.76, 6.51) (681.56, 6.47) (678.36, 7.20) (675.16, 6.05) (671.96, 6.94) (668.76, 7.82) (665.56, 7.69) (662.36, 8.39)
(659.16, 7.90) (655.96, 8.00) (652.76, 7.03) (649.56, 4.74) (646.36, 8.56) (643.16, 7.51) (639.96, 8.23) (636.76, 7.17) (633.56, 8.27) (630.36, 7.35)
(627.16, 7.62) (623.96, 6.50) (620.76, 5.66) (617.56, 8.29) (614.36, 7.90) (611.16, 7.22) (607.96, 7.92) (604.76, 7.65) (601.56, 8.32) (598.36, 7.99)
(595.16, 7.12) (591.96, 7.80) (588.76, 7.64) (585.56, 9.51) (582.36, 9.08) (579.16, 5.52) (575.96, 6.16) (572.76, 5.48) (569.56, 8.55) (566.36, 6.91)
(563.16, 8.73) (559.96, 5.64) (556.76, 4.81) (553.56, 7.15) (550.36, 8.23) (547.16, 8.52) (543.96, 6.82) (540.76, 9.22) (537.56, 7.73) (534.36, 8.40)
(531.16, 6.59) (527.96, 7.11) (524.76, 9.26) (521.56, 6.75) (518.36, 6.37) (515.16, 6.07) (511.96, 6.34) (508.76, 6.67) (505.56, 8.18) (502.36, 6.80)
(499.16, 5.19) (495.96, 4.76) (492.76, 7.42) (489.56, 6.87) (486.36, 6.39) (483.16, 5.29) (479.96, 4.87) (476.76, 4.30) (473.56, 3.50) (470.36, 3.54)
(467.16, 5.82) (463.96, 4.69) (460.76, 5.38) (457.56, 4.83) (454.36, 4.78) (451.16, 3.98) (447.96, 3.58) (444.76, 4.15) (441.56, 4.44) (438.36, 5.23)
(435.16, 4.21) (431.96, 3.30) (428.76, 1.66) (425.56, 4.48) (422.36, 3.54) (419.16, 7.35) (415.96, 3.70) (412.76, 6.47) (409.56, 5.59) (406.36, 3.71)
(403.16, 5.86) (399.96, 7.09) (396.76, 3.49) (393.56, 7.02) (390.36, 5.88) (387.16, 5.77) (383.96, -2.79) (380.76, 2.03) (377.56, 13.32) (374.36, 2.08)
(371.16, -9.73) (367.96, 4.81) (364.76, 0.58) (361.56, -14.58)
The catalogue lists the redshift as 0.293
